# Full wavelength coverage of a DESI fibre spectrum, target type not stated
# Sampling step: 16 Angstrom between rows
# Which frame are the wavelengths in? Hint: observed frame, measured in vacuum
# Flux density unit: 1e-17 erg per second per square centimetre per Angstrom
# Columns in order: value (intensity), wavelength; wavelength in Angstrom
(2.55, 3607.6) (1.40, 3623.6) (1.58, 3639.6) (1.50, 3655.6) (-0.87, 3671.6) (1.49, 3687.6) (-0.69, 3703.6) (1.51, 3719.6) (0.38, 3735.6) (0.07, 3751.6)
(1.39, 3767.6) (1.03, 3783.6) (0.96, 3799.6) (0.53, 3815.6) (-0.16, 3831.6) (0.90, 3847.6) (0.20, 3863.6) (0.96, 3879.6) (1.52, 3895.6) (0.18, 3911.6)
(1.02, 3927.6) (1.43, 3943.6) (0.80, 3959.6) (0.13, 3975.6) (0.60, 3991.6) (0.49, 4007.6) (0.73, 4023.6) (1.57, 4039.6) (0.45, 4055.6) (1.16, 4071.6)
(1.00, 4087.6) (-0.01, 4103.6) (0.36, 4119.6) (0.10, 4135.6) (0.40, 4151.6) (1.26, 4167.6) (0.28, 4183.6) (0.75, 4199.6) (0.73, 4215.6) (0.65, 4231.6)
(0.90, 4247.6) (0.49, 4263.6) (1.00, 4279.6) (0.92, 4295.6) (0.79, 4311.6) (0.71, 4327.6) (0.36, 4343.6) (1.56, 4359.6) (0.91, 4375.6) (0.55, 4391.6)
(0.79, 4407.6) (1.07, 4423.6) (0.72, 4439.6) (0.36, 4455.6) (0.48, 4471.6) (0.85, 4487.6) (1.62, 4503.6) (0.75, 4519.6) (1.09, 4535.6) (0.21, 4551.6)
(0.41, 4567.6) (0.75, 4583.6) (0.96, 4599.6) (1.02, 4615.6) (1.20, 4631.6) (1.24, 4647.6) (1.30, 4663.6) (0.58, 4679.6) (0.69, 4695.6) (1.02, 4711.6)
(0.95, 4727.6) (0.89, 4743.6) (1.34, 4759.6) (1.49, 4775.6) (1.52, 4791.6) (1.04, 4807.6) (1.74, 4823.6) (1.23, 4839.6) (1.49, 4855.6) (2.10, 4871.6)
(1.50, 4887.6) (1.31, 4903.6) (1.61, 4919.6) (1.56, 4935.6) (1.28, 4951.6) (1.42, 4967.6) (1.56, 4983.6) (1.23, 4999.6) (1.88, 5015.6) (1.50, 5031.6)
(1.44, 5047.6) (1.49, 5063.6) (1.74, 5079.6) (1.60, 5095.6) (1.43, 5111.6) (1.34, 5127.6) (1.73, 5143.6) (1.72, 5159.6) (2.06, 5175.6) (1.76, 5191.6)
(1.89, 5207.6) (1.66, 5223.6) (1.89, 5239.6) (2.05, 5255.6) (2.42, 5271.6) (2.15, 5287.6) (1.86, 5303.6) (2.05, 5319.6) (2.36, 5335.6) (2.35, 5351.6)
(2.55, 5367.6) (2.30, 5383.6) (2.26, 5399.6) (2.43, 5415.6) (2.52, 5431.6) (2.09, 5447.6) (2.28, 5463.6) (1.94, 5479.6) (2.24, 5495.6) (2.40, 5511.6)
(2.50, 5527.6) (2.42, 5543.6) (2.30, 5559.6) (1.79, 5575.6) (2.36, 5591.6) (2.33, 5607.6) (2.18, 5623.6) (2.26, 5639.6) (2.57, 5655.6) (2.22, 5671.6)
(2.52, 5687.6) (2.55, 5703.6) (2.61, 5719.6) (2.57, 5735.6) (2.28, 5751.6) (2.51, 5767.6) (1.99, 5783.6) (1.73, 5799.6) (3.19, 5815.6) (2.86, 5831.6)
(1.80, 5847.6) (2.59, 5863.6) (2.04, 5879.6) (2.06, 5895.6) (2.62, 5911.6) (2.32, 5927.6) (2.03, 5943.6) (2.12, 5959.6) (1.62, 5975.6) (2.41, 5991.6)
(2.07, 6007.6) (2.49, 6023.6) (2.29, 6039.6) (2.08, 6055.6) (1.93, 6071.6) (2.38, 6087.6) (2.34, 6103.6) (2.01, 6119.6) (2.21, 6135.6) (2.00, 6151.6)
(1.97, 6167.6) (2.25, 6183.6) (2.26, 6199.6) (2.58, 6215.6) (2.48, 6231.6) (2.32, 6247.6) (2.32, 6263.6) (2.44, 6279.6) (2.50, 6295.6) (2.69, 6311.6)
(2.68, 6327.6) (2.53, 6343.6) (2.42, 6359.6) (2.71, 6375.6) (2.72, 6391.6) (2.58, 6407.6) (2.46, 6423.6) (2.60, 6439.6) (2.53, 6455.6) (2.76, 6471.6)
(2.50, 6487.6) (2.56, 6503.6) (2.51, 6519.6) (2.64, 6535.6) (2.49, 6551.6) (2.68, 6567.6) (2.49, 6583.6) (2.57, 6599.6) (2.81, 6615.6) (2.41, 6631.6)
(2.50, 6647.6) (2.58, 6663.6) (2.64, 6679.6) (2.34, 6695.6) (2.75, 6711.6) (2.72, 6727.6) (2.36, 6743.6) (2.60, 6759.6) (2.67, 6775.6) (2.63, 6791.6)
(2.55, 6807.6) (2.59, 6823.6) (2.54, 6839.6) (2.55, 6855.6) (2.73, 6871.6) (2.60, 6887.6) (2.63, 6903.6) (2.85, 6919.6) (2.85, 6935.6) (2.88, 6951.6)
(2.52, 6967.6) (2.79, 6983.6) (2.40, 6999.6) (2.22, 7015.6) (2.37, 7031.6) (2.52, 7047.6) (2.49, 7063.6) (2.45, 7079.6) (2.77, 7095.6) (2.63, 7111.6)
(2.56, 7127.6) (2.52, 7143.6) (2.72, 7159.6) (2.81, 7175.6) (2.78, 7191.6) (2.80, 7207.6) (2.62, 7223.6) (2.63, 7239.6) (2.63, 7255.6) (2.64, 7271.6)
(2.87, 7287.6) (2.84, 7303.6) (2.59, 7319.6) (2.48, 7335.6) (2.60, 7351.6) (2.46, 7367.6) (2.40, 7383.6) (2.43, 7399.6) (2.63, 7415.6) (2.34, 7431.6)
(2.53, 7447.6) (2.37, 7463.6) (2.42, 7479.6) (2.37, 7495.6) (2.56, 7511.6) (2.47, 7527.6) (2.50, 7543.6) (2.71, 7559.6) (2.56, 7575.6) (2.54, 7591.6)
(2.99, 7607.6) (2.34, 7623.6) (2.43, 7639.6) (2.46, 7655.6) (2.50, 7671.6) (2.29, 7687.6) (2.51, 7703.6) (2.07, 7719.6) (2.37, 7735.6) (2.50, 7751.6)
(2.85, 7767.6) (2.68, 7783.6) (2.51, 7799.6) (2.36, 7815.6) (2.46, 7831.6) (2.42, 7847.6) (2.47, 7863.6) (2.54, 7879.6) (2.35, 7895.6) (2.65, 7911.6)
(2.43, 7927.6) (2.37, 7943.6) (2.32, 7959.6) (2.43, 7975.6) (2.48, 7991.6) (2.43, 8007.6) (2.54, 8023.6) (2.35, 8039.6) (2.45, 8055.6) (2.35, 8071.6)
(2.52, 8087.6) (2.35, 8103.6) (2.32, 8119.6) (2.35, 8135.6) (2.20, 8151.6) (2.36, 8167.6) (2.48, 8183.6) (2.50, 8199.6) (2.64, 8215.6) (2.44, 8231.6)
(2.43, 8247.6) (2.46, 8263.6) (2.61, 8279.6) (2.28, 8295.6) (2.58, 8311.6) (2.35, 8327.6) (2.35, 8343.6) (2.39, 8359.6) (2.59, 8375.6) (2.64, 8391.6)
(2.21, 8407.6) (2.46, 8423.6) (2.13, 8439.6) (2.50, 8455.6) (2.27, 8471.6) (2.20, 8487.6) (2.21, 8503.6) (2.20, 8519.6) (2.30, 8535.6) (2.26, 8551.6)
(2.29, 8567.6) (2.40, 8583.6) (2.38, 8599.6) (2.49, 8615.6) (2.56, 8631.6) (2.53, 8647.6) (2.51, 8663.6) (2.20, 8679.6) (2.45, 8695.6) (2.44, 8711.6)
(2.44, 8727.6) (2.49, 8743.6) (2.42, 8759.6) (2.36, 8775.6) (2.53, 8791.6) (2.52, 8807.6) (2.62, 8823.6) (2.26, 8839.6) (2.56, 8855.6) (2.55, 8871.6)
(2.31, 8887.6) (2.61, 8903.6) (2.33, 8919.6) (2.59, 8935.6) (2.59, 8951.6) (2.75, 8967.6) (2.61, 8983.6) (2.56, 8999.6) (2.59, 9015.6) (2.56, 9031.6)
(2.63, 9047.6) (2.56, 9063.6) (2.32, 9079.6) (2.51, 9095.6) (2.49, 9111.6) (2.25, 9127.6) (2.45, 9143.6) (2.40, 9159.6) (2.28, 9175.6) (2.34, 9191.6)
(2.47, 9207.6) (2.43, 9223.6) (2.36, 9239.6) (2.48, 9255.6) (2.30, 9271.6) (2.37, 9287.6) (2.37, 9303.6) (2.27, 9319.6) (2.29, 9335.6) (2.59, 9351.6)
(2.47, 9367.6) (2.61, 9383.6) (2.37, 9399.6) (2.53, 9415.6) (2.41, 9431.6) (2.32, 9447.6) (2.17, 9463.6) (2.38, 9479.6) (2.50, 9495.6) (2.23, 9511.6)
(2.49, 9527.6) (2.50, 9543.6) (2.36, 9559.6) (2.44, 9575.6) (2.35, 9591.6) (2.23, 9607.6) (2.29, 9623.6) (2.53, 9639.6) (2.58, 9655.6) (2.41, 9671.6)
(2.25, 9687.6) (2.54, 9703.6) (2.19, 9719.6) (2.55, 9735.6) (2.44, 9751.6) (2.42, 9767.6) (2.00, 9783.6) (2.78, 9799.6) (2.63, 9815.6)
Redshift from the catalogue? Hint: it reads 0.190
